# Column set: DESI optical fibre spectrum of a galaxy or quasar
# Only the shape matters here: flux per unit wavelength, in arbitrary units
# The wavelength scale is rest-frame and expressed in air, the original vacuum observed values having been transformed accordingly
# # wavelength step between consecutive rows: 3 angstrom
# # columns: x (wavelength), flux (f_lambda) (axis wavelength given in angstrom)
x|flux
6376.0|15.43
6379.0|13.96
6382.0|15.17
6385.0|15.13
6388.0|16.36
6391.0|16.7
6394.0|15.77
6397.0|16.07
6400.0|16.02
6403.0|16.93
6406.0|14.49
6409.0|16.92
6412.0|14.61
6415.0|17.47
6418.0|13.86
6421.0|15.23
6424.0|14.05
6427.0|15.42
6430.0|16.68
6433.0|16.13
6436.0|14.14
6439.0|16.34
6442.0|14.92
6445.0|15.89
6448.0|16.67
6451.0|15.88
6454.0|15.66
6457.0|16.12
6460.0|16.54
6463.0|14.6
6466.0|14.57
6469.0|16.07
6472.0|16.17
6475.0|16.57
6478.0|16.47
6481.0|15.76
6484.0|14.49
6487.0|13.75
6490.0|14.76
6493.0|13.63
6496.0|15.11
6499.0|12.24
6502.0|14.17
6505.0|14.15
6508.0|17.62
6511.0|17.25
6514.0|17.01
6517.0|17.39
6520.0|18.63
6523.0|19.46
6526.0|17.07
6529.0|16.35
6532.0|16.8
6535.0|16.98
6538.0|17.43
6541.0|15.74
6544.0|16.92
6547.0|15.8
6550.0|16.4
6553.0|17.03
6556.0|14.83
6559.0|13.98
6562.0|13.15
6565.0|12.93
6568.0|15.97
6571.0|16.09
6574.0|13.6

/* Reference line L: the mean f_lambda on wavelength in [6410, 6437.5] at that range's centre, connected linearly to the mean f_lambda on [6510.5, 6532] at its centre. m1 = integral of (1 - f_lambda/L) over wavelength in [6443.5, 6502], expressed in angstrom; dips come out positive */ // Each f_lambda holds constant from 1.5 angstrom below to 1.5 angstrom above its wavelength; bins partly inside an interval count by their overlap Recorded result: 4.0 angstrom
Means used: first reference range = 15.3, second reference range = 17.6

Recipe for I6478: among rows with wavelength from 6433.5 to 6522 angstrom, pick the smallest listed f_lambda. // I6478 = 12.24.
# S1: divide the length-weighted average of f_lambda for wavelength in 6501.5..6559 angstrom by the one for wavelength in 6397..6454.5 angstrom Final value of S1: 1.06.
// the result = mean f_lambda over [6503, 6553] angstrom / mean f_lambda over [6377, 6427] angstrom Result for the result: 1.09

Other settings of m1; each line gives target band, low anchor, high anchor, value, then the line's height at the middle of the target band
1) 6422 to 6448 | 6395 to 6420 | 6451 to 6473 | 0.4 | 15.7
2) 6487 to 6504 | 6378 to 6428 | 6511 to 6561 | 2.5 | 16.4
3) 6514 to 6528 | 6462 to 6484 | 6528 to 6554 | -1.4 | 16.3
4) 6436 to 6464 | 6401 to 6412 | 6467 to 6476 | 0.5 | 16.1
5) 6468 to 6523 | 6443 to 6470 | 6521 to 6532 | 3.4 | 16.8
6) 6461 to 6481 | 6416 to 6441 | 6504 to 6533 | 0.5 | 16.2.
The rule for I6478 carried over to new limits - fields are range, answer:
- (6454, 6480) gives 14.57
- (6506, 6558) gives 14.83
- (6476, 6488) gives 13.75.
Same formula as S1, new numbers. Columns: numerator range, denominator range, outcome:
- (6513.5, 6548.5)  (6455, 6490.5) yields 1.10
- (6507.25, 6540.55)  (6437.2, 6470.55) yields 1.11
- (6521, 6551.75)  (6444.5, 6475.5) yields 1.07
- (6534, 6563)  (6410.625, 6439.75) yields 1.03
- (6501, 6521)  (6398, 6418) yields 1.04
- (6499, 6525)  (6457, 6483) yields 1.05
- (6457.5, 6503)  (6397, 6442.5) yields 0.96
